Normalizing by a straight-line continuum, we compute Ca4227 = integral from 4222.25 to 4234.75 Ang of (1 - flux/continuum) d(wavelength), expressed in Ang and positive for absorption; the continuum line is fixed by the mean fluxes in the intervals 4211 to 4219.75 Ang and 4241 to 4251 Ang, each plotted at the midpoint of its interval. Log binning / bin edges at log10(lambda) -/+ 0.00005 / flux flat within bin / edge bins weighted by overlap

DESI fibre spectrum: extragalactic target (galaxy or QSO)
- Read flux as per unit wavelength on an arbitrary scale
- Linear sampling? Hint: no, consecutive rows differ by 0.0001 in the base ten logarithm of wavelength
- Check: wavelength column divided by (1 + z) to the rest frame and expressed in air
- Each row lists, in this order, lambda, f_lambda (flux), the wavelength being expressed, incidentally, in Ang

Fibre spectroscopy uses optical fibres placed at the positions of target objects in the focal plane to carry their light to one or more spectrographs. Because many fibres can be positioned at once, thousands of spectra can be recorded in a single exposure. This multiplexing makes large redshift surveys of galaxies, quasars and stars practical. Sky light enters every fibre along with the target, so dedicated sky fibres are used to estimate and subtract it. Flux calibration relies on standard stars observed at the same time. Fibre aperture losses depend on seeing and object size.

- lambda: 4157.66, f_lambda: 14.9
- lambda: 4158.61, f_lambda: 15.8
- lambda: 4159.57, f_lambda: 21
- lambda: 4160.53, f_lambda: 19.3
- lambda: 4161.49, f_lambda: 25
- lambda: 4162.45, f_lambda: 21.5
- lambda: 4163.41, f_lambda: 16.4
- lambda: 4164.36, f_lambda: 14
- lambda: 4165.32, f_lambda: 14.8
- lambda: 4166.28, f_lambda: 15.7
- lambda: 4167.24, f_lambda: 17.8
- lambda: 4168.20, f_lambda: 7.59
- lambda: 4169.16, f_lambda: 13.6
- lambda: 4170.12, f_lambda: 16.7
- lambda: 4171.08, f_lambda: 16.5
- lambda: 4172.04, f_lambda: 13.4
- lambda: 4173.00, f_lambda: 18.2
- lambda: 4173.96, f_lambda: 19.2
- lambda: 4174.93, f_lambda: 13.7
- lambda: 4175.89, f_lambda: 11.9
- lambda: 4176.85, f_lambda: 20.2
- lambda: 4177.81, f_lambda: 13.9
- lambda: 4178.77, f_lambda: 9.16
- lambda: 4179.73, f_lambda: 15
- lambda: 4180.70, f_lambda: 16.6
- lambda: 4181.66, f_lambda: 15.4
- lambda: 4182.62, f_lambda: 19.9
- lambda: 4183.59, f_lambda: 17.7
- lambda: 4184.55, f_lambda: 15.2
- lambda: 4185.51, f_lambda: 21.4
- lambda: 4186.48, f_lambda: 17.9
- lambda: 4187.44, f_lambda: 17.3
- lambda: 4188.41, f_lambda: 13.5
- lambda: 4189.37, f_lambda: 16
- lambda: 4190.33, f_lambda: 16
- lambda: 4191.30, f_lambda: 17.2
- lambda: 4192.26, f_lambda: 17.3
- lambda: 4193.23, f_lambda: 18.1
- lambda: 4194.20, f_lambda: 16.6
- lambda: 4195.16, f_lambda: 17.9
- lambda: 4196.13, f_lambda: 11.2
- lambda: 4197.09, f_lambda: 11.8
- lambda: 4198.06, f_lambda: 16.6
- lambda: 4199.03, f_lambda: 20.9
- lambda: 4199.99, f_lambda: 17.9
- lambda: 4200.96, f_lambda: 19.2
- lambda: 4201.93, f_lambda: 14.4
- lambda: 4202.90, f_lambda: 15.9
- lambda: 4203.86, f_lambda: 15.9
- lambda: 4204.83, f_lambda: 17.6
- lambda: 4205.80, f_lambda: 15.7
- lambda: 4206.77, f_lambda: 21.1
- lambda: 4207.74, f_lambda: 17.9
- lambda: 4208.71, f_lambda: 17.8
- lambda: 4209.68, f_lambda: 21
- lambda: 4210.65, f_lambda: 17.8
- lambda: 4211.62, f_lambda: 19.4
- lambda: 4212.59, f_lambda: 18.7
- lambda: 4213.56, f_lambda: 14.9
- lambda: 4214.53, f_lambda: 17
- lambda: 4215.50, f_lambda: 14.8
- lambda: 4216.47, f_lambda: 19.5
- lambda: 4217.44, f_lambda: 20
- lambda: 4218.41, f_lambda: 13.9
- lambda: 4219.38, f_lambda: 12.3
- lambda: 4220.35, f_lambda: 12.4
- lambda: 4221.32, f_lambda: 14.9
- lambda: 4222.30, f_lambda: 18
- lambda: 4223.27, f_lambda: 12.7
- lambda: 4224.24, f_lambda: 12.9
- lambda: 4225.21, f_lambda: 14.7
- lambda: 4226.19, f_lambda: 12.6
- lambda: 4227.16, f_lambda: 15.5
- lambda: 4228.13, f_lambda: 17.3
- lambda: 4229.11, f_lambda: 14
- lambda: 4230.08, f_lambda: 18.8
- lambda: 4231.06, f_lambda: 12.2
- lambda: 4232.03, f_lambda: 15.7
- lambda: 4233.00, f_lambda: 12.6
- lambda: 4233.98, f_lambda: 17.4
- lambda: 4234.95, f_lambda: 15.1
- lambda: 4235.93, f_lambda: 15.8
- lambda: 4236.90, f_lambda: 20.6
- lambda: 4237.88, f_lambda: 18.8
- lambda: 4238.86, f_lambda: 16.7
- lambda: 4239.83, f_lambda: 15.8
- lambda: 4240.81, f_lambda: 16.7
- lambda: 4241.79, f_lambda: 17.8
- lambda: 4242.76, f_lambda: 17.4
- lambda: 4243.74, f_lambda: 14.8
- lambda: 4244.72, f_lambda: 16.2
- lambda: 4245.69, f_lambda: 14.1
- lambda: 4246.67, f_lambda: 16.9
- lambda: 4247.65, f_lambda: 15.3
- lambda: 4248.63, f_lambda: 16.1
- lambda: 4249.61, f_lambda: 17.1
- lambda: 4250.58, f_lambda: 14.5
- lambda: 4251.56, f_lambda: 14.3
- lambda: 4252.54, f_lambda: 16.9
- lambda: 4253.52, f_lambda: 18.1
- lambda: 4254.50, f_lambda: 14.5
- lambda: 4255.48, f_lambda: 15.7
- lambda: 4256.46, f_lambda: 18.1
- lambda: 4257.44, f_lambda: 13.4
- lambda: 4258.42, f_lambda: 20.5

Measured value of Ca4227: 1.24 Ang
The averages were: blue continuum 16.8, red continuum 16.1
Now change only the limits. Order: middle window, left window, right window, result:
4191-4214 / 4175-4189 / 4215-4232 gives -2.43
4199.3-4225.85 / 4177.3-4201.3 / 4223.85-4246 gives -0.84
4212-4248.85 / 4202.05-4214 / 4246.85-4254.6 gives 2.09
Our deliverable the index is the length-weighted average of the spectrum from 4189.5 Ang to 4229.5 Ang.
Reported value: 16.4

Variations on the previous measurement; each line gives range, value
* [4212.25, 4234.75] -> 15.3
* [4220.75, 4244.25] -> 15.8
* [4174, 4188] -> 16.2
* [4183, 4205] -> 16.7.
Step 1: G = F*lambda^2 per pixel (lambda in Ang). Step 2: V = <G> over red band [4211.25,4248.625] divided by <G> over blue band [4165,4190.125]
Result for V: 1.04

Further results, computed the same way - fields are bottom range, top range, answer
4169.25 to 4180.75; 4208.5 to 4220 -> 1.15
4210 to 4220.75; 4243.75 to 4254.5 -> 0.97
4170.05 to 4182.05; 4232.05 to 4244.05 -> 1.12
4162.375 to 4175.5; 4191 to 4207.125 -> 1.10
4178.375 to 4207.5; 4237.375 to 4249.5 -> 1.01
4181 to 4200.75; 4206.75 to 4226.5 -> 0.98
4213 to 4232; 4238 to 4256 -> 1.07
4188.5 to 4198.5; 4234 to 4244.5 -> 1.10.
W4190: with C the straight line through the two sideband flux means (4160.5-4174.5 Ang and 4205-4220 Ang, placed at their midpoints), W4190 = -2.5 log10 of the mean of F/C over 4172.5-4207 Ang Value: 0.03 mag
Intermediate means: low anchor 16.5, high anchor 17.4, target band 16.4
